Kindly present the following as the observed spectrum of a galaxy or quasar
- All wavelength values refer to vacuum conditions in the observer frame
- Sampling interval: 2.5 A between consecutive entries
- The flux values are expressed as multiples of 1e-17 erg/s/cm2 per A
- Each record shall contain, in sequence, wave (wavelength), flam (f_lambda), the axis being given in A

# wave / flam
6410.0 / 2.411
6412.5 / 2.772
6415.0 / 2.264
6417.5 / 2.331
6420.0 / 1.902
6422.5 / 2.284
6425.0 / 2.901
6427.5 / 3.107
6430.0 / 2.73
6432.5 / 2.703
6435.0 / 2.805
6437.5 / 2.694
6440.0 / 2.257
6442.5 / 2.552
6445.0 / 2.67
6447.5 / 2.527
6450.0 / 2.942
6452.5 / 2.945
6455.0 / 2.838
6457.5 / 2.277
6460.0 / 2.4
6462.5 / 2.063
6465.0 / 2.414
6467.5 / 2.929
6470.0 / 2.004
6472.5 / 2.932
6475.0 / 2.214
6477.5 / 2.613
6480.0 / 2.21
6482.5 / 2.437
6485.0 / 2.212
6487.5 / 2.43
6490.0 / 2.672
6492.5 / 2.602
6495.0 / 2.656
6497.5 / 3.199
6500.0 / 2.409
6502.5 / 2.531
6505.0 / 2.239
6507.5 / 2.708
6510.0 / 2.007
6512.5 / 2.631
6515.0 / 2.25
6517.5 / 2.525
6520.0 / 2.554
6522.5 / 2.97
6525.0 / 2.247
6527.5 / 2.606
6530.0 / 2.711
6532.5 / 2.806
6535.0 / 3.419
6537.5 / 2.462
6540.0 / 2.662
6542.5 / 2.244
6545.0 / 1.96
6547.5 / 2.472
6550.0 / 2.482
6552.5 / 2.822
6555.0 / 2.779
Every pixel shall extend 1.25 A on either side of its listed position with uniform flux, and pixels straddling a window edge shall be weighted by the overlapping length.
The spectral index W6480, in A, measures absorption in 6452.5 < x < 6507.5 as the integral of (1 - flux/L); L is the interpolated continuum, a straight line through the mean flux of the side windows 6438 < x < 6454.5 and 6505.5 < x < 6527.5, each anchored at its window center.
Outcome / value 1.49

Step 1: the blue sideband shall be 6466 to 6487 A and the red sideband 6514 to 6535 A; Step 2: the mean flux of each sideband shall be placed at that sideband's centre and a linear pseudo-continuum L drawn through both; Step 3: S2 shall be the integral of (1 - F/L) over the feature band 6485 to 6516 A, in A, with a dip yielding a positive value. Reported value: 0.3 A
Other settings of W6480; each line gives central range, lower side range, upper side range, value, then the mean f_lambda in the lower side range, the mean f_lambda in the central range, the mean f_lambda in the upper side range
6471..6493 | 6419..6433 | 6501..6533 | 0.7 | 2.61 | 2.47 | 2.51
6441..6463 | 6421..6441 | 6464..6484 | -0.1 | 2.68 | 2.59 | 2.47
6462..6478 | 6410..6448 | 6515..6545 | 0.7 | 2.56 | 2.46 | 2.61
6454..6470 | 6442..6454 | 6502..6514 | 1.3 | 2.74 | 2.44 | 2.41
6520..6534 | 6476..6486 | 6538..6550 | -1.8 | 2.37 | 2.67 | 2.36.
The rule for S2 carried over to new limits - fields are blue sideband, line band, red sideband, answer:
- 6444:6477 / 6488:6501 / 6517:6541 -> -0.35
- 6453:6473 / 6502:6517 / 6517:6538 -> 1.45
